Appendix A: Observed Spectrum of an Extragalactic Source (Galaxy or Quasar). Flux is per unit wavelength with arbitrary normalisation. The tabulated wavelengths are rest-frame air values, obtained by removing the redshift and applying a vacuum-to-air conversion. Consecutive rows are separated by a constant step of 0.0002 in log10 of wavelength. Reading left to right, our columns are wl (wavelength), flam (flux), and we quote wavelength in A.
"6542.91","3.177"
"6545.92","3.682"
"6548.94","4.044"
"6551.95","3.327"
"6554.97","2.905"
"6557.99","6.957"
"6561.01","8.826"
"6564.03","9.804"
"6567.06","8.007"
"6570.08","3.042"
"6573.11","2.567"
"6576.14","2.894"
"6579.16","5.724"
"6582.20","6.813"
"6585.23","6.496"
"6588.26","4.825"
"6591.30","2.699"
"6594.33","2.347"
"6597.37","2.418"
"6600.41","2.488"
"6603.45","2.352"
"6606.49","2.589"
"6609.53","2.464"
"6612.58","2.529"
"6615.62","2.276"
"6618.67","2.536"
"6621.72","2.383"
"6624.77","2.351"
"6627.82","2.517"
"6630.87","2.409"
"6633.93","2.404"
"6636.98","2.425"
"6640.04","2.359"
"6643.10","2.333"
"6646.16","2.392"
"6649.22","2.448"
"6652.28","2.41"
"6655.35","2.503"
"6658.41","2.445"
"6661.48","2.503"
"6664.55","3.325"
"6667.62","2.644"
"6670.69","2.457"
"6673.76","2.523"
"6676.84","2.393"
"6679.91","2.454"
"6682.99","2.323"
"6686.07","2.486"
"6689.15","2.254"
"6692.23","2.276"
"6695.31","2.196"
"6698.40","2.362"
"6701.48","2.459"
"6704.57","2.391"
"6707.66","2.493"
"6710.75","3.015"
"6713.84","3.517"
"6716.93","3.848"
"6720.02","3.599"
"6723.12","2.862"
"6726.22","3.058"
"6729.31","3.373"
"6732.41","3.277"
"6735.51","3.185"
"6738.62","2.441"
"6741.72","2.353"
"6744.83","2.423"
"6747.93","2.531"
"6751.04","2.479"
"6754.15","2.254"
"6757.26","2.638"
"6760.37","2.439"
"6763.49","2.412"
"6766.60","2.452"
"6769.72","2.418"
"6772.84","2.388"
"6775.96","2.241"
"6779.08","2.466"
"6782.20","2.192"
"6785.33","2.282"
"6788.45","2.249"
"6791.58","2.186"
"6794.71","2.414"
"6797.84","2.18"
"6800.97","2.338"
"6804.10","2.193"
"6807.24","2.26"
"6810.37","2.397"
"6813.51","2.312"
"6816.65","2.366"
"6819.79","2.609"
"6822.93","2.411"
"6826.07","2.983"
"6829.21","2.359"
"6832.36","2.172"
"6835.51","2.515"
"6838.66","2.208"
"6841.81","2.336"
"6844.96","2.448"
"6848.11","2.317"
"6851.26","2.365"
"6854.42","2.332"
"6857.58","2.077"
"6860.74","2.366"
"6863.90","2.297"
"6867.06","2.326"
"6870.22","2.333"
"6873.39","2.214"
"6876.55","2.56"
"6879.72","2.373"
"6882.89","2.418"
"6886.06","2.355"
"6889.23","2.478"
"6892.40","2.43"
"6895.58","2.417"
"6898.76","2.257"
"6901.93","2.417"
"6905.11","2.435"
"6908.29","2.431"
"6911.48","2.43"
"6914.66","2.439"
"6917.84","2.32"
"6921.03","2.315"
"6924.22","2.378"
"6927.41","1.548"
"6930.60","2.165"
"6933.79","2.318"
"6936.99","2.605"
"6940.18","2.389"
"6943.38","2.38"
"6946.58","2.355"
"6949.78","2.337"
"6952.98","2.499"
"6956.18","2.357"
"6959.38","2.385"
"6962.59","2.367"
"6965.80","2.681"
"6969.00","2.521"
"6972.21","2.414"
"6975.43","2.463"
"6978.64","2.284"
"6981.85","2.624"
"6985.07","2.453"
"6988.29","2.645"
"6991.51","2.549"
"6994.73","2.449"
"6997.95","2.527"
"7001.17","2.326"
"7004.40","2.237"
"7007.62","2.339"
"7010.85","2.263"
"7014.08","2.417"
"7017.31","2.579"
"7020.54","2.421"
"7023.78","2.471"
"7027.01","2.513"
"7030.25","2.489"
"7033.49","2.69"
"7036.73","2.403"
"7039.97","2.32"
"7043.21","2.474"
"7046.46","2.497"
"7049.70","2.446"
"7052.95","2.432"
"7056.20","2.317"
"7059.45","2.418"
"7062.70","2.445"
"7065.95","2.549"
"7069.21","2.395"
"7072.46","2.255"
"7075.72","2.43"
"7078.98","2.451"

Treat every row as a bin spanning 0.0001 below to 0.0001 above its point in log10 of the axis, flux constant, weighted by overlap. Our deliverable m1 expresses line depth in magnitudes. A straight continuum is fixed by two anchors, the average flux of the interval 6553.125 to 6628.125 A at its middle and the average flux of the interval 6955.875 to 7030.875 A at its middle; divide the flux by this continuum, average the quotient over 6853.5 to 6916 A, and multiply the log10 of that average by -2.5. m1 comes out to 0.21 mag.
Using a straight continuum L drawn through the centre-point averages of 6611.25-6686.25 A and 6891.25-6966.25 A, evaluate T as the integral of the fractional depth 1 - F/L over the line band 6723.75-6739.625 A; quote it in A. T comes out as -4.16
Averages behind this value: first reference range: 2.47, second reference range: 2.36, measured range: 3.08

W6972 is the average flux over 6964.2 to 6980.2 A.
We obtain 2.47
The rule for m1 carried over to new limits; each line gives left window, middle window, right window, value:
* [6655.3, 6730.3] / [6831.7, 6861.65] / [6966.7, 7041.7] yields 0.119 mag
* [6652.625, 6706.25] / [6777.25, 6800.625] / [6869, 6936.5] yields 0.056 mag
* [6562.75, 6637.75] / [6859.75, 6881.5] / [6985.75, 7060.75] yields 0.207 mag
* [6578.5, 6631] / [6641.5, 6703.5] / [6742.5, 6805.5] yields 0.168 mag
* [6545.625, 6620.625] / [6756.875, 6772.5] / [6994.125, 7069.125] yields 0.378 mag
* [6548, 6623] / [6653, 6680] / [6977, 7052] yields 0.423 mag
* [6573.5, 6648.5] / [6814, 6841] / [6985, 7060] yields 0.117 mag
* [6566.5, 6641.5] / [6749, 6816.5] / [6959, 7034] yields 0.220 mag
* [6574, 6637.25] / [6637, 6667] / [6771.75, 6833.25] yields 0.172 mag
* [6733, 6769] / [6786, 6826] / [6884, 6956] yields 0.054 mag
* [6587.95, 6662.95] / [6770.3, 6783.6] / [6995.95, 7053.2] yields 0.065 mag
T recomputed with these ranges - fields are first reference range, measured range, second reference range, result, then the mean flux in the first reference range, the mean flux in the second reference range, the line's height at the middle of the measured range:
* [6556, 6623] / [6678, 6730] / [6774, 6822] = 6.6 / 4.22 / 2.31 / 3.17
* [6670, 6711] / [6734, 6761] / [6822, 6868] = -1.5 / 2.42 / 2.37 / 2.4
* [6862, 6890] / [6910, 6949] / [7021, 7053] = 1.6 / 2.37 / 2.47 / 2.4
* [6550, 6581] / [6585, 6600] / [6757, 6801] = 4.8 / 5.4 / 2.34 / 5.01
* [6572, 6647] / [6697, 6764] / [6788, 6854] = -3.7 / 3.03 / 2.36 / 2.65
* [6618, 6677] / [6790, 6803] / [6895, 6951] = 0.7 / 2.49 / 2.33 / 2.4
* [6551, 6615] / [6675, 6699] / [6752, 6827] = 7.3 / 4.36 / 2.37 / 3.36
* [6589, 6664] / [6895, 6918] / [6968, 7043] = 0.6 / 2.48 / 2.45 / 2.46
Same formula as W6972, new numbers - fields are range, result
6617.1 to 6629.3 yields 2.45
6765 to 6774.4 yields 2.42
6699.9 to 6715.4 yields 2.78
